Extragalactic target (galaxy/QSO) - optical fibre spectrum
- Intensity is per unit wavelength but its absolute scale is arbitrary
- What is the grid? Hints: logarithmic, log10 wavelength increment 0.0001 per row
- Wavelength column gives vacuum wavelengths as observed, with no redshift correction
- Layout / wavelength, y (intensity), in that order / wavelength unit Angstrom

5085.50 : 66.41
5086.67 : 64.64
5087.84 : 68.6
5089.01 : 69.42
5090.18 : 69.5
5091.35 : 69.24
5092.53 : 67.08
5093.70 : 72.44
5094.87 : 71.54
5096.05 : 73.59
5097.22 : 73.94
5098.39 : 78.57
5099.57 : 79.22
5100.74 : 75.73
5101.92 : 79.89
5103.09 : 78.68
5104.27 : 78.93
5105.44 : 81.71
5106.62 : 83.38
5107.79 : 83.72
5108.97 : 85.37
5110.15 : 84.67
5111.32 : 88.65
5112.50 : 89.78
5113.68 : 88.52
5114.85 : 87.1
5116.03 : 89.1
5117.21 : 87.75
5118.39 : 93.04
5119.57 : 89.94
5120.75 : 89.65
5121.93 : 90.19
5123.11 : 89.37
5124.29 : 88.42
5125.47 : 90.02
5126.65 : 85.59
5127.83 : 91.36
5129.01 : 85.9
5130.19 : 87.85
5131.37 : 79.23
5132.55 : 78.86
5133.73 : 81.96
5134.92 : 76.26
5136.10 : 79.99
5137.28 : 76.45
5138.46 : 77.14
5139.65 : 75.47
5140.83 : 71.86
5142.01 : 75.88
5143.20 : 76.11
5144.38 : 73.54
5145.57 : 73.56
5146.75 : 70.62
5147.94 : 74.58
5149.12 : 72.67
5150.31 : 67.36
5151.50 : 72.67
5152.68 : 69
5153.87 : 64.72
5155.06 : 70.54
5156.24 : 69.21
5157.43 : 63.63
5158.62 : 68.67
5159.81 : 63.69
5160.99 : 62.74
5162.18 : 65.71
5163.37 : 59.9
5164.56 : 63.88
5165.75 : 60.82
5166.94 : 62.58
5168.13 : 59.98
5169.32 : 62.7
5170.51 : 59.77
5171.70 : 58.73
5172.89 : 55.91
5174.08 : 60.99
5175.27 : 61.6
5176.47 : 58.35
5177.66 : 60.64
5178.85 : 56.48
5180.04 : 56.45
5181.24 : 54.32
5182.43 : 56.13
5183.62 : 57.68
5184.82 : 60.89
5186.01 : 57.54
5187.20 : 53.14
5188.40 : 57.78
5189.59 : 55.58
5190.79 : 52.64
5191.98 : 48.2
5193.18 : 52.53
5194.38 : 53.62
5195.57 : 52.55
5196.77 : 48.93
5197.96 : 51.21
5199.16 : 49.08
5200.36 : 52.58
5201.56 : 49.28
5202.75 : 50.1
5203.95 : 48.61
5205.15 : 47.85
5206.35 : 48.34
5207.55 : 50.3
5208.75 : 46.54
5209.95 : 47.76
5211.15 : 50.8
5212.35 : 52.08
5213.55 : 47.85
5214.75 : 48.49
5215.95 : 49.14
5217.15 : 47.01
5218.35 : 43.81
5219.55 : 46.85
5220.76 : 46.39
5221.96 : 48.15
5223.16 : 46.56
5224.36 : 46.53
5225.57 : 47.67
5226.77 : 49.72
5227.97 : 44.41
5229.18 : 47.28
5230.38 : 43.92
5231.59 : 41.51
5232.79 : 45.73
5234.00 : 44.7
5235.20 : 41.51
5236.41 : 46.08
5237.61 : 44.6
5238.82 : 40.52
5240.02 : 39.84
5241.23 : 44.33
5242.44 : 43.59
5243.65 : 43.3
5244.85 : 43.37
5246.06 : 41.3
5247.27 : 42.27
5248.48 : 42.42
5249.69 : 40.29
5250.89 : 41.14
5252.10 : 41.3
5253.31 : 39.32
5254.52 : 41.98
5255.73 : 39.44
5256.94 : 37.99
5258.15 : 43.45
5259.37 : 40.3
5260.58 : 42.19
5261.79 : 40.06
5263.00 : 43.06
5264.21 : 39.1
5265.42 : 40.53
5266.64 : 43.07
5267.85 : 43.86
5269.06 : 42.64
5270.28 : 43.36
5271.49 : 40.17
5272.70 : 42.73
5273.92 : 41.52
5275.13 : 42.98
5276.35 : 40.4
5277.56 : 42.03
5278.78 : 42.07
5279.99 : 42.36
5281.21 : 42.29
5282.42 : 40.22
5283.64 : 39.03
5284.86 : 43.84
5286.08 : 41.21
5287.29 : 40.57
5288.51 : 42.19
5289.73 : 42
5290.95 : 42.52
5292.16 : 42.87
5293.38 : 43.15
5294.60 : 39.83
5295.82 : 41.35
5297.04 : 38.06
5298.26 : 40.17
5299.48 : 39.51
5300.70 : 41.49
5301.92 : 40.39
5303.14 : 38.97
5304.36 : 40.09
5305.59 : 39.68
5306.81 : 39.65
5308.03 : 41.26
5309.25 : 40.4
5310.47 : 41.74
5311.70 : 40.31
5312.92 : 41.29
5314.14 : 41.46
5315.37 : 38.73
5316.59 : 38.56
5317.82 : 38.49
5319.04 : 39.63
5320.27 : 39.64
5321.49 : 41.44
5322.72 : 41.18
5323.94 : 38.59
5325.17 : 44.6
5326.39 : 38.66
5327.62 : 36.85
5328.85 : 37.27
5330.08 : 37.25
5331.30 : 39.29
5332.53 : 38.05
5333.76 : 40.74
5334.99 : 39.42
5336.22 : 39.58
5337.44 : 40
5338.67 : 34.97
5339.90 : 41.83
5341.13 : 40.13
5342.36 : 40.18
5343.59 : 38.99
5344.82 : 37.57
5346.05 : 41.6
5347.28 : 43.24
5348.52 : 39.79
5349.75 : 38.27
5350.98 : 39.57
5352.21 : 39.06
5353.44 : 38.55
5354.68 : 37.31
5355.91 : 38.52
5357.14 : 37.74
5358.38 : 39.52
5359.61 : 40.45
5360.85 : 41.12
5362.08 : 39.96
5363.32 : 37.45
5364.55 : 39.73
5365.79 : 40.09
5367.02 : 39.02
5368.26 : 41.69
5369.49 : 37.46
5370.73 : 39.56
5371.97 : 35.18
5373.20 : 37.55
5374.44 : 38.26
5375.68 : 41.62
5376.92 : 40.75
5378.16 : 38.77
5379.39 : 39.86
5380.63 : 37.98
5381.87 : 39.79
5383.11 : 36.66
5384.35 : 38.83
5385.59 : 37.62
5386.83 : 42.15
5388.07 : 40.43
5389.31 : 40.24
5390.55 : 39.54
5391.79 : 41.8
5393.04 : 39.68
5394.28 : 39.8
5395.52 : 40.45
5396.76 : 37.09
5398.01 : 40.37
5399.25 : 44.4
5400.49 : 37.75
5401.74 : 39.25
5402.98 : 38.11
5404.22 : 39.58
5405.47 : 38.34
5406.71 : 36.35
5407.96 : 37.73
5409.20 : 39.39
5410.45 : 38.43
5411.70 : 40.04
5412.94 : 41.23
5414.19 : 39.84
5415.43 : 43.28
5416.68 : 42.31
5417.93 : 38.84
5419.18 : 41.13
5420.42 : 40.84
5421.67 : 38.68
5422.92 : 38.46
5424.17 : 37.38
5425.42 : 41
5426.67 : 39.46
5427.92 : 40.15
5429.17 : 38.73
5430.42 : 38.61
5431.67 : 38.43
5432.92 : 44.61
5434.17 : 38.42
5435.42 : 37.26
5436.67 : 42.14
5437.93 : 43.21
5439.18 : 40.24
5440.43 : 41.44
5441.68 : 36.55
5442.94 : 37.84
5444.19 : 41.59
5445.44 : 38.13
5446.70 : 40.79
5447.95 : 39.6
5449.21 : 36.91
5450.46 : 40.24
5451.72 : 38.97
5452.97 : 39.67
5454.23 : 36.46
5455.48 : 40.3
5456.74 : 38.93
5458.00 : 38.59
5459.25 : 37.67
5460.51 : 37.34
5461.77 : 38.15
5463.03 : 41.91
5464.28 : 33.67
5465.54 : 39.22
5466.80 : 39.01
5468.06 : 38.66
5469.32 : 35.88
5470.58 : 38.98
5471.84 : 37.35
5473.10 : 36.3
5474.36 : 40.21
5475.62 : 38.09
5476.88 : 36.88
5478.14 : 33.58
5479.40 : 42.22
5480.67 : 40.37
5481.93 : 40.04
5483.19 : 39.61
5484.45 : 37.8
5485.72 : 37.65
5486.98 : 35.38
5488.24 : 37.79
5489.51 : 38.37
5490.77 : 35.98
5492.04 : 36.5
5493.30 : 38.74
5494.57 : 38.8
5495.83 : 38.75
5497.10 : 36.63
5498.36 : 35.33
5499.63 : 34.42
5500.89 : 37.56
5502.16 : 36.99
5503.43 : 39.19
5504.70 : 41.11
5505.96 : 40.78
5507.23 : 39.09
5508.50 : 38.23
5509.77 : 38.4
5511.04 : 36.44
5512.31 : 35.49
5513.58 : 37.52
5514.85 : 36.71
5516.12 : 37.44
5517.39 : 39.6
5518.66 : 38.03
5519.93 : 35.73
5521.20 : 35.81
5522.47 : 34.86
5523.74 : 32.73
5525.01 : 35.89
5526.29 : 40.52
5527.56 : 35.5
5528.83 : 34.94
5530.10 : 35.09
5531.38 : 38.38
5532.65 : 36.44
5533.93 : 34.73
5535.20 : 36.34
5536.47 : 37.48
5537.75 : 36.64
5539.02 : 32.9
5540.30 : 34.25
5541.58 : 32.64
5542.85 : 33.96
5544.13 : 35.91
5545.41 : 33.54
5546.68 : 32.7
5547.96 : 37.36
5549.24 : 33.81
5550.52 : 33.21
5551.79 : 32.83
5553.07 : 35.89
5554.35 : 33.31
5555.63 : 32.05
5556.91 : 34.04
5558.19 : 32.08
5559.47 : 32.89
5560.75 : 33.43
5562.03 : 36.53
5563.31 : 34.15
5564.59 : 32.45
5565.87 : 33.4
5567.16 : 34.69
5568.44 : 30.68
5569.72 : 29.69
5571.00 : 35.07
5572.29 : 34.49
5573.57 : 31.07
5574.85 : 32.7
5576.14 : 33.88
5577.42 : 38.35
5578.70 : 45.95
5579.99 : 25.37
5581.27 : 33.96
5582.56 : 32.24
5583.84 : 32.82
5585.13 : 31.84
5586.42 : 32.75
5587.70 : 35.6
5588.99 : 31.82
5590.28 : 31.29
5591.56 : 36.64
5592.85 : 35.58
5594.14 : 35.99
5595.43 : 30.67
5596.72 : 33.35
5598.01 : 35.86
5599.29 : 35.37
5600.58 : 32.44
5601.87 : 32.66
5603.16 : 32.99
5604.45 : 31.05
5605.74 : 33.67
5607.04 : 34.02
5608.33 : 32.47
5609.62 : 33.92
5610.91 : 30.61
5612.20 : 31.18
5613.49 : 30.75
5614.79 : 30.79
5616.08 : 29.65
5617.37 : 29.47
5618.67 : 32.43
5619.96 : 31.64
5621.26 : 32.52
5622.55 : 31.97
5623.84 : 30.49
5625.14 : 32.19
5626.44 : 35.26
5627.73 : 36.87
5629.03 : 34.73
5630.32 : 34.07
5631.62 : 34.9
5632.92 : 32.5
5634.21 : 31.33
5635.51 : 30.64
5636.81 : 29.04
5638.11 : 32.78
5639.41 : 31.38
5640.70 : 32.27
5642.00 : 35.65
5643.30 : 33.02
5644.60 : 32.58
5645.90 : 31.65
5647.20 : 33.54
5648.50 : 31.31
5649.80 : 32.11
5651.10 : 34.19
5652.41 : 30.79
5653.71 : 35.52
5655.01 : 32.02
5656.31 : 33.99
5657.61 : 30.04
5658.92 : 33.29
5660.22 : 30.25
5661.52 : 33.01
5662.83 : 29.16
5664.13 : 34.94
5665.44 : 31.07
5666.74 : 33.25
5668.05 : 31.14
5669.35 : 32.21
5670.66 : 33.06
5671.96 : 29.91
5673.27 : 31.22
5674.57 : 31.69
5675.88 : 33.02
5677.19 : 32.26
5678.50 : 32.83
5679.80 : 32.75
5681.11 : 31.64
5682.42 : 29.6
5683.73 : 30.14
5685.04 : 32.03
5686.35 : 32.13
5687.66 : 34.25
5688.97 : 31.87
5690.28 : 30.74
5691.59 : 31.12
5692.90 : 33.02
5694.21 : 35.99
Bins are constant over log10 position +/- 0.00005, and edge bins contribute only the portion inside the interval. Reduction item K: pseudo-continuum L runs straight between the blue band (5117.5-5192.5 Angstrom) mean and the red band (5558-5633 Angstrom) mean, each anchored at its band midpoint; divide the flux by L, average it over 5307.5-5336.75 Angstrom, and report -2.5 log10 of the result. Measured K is 0.37 mag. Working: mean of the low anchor 69.7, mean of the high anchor 33.2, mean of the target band 39.8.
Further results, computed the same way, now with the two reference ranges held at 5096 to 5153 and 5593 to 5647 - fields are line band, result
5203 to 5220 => 0.44 mag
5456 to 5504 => 0.22 mag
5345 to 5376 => 0.43 mag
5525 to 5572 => 0.15 mag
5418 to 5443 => 0.27 mag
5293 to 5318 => 0.50 mag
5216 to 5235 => 0.48 mag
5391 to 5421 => 0.32 mag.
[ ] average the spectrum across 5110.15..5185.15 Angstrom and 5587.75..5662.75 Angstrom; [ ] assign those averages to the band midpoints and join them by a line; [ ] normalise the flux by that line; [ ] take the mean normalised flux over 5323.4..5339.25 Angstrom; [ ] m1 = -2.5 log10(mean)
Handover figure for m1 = 0.42 mag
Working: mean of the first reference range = 73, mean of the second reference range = 32.7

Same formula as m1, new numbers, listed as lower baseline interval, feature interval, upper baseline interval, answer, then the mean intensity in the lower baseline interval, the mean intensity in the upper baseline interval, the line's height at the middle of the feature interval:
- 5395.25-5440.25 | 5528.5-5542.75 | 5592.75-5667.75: 0.01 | 39.8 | 32.6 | 35.8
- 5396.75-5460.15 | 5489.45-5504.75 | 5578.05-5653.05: -0.01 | 39.5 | 32.8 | 37.1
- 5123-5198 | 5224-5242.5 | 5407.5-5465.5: 0.32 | 66.8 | 39.5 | 59.6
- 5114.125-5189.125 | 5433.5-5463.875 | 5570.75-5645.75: 0.18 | 71.3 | 33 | 46.4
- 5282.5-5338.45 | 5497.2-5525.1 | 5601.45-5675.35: -0.05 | 40.2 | 32.3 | 35.4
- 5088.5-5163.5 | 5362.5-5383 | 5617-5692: 0.40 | 77.9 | 32.3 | 56.6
